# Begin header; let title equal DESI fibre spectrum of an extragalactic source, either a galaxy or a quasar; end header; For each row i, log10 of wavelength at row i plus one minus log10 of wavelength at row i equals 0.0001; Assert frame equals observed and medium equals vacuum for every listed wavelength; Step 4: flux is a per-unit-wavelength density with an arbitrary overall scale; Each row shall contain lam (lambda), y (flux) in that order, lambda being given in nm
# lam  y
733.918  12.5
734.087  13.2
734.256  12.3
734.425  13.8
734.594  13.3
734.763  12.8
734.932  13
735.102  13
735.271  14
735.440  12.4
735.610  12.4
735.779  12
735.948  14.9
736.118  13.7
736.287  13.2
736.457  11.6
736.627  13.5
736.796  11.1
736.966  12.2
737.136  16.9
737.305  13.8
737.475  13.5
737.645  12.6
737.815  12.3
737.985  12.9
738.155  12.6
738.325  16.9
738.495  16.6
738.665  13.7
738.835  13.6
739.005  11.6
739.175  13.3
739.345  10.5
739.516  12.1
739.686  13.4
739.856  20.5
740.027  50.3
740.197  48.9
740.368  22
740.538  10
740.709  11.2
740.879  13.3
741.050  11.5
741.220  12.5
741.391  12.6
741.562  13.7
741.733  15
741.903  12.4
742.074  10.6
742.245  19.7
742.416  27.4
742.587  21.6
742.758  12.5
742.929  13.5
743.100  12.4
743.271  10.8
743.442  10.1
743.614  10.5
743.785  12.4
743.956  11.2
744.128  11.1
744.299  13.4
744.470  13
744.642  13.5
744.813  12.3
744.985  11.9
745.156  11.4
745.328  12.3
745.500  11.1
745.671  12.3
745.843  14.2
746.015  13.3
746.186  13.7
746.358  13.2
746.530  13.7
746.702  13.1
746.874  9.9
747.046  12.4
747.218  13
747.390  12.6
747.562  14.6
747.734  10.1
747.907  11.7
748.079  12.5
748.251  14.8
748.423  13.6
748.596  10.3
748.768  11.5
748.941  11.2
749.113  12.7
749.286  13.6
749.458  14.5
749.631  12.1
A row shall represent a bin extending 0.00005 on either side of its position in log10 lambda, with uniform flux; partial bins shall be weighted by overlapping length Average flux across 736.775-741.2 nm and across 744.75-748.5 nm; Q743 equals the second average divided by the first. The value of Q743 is 0.8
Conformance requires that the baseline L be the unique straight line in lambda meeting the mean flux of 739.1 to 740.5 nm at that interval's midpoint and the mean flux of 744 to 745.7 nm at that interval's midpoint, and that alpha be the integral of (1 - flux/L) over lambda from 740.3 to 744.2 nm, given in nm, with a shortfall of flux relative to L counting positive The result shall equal 0.88 nm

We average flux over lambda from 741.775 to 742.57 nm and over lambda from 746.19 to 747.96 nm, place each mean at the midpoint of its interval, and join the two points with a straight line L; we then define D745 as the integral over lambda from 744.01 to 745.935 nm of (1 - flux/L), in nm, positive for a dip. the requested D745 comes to 0.30 nm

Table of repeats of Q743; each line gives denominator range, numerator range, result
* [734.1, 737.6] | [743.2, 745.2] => 0.90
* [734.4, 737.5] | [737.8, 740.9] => 1.35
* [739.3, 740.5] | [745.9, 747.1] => 0.51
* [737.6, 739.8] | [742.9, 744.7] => 0.89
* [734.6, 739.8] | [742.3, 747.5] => 0.99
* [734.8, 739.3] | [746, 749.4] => 0.94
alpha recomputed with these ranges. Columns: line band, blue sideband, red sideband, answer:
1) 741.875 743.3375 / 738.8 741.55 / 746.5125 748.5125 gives 0.03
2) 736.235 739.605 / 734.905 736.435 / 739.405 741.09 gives 0.75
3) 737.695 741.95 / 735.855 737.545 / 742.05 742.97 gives -0.15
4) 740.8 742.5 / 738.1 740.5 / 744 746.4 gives 0.18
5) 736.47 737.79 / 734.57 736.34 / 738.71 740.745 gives 0.21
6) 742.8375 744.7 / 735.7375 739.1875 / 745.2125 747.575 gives 0.14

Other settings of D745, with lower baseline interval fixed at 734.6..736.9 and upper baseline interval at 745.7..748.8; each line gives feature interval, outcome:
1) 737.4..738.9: -0.12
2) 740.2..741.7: -0.30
